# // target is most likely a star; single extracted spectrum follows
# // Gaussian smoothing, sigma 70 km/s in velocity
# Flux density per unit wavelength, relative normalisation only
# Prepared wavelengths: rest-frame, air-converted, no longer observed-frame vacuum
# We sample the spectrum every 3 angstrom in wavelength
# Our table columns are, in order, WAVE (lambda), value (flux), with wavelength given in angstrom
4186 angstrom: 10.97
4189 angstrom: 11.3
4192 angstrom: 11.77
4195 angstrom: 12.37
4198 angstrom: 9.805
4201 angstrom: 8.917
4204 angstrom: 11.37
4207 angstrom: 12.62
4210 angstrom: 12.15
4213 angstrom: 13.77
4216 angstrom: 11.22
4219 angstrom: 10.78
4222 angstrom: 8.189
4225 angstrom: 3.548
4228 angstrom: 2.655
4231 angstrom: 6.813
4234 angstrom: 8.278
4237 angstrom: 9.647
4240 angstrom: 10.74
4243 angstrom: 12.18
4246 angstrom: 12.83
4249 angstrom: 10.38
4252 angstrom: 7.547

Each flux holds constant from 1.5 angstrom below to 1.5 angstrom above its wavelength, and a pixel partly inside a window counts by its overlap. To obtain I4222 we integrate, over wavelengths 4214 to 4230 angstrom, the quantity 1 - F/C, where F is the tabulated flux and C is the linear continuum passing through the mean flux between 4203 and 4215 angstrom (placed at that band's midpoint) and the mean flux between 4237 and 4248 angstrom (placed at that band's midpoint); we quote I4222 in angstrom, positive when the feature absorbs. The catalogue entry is 6.18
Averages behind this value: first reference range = 12.5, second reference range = 11.5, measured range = 7.47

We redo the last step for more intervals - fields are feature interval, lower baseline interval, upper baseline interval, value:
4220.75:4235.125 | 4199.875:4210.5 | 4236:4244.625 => 6.8 angstrom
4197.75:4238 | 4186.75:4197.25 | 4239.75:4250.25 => 8.2 angstrom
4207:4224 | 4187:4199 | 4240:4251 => 0.4 angstrom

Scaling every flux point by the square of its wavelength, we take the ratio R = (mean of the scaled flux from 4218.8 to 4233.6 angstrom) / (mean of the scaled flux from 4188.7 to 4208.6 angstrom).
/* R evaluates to 0.56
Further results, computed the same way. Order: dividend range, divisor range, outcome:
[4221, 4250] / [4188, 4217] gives 0.75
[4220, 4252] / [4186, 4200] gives 0.78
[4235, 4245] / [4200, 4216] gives 0.93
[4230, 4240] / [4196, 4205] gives 0.88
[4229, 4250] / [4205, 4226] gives 0.96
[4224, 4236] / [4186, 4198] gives 0.50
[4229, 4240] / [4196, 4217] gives 0.74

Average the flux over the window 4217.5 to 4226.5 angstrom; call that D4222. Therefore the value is 7.51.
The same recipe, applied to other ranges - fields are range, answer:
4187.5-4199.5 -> 11.3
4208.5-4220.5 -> 12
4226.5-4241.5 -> 7.63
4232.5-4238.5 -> 8.96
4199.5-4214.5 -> 11.8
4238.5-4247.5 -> 11.9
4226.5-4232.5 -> 4.73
